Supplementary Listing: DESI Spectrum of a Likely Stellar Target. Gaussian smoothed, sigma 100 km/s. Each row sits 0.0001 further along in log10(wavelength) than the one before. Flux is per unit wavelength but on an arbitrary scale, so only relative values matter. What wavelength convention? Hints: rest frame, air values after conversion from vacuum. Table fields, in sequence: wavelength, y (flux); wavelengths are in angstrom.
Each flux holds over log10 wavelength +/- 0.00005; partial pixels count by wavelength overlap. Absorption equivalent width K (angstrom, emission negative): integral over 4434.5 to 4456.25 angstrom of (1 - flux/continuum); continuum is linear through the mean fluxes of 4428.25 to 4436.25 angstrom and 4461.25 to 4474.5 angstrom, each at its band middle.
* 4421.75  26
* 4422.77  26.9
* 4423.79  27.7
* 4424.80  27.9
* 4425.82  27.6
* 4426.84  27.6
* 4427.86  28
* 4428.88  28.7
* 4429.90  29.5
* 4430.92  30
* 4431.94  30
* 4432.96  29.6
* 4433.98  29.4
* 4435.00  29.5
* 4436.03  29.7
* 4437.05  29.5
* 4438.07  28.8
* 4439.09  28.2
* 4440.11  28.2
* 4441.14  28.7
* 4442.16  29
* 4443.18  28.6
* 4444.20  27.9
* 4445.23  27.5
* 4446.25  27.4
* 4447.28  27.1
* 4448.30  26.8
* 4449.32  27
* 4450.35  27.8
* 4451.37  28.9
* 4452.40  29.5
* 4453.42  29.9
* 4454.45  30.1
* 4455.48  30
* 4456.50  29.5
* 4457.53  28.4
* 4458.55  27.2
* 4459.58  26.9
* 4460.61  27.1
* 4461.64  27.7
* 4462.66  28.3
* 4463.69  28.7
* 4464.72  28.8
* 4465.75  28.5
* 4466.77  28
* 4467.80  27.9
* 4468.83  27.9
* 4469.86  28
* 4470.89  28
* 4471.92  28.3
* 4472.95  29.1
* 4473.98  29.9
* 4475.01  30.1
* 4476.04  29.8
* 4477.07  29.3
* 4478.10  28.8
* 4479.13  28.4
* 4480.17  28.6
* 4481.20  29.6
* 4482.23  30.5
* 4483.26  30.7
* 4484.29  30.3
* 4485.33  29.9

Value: 0.4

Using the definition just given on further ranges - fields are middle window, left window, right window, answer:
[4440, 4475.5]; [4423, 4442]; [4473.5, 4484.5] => 1.1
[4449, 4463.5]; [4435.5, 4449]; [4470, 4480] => 0.0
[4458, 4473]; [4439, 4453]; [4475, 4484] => 0.5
